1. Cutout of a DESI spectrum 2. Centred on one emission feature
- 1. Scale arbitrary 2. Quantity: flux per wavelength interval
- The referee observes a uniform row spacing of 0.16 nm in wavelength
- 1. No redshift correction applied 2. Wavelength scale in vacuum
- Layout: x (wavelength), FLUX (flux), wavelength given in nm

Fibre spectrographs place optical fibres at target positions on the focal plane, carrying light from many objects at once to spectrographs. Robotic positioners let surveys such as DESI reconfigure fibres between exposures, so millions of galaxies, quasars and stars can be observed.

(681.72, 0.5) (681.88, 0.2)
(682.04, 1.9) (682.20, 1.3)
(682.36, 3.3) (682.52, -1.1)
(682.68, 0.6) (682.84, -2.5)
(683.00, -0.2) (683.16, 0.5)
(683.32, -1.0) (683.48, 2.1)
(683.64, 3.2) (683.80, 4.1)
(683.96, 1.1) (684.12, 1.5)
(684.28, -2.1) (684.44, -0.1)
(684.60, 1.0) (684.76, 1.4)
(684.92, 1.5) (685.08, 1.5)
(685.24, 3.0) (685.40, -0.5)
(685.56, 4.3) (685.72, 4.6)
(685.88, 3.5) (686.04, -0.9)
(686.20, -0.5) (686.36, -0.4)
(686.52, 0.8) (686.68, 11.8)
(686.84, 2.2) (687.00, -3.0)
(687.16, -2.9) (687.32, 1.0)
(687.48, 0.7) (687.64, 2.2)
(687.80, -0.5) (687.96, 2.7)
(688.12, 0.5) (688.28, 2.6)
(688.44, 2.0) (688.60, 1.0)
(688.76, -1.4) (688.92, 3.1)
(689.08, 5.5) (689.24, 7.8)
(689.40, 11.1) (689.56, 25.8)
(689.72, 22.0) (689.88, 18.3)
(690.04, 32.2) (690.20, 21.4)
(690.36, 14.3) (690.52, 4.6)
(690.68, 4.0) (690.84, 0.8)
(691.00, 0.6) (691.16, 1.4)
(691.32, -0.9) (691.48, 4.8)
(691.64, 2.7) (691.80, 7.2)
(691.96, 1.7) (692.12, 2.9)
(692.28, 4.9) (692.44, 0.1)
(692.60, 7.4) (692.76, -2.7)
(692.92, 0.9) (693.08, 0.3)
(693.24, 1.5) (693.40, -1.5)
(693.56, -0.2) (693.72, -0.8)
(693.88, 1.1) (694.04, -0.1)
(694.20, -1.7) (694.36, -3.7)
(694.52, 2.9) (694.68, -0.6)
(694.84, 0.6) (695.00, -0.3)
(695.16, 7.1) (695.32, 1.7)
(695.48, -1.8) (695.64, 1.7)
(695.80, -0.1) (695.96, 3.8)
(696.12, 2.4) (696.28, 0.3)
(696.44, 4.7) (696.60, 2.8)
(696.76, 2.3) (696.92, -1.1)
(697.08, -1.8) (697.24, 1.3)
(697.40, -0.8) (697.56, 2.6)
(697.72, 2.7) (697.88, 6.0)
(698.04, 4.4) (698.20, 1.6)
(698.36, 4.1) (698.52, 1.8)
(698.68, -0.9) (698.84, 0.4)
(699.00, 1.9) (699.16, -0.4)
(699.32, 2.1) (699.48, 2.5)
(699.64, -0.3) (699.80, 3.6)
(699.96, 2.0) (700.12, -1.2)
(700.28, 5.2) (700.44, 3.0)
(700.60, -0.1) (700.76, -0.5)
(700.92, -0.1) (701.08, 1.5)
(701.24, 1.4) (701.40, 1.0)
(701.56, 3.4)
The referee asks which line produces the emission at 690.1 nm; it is [O II] 3727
